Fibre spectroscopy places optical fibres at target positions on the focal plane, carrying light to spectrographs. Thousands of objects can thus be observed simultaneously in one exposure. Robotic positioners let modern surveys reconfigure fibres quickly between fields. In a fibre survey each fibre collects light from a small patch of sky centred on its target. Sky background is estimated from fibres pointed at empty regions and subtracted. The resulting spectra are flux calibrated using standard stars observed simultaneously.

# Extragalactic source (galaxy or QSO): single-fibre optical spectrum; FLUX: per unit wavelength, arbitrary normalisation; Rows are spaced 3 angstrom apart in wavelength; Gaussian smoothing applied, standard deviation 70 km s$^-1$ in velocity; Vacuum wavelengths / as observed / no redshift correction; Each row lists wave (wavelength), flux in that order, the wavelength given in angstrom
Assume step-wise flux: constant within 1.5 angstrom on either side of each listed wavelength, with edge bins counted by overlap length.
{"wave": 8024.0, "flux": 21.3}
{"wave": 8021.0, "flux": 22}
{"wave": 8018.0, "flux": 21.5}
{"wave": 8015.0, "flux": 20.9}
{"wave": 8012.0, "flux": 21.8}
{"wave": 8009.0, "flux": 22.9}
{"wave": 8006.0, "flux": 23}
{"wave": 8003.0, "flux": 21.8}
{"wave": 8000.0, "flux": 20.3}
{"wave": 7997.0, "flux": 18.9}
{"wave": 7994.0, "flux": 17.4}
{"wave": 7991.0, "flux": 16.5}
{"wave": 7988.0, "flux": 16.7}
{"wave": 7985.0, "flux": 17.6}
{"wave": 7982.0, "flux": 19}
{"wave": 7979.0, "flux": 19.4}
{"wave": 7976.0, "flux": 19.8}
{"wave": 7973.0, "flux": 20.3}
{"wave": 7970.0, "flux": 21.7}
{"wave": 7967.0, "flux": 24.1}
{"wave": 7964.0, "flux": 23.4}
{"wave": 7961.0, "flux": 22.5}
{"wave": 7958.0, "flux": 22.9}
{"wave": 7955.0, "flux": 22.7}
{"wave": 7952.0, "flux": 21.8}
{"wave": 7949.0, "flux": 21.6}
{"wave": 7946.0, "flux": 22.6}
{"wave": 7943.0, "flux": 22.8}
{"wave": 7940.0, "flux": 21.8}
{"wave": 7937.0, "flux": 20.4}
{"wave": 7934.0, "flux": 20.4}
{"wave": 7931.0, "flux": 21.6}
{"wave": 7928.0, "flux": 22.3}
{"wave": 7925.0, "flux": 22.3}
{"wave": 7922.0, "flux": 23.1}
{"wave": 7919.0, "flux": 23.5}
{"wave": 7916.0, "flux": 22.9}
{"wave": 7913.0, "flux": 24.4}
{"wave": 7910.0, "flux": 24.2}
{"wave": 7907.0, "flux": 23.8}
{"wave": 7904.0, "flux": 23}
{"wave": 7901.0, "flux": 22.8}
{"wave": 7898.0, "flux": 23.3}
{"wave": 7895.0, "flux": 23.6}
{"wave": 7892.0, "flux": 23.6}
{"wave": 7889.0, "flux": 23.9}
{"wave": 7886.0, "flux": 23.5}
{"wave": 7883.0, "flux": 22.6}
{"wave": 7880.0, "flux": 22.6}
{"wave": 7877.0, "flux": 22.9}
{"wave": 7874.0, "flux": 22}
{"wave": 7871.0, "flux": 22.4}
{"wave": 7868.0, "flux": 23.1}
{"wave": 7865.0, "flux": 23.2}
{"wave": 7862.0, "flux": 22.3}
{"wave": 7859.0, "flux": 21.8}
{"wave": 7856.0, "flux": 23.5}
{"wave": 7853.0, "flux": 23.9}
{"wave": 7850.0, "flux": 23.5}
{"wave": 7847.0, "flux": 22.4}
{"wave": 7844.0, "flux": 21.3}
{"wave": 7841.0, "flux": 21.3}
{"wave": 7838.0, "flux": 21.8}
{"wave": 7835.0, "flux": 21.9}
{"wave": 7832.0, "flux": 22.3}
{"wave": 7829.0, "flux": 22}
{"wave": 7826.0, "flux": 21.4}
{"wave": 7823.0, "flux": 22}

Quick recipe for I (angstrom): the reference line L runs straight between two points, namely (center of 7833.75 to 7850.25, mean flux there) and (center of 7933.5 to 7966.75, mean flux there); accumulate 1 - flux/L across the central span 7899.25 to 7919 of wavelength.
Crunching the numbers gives -1.3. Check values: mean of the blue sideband 21.9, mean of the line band 23.5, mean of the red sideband 22.2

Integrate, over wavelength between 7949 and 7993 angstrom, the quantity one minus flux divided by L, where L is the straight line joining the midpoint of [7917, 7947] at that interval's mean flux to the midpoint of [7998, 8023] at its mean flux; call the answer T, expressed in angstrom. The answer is 2.6 angstrom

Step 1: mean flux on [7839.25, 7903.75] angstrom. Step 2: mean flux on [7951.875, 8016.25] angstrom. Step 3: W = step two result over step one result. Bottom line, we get 0.9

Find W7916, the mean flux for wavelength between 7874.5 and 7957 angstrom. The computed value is 22.7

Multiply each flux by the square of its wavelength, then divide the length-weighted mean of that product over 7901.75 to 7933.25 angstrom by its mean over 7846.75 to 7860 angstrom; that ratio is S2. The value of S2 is 1.01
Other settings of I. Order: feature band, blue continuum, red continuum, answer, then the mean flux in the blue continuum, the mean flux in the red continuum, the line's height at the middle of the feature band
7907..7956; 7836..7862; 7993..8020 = -1.7 angstrom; 22.4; 21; 21.7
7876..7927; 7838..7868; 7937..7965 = -1.9 angstrom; 22.6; 22.3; 22.4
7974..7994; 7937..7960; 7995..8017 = 3.2 angstrom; 22.2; 21.3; 21.6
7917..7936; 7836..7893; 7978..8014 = -0.8 angstrom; 22.7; 19.6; 21.3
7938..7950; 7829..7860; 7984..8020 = -0.7 angstrom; 22.4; 20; 20.9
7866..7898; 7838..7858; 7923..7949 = -1.1 angstrom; 22.6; 21.8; 22.3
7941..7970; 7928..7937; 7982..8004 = -3.7 angstrom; 21.1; 18.4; 20.1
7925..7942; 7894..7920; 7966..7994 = 0.4 angstrom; 23.5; 19.3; 22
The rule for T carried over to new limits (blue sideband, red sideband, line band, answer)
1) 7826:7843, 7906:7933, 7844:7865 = -0.67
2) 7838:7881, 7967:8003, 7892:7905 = -1.03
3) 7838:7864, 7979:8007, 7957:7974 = -2.49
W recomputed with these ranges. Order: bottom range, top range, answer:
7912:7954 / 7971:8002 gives 0.84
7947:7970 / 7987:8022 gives 0.90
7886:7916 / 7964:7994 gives 0.83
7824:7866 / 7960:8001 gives 0.89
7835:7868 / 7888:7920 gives 1.05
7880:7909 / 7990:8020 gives 0.88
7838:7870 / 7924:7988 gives 0.95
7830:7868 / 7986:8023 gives 0.90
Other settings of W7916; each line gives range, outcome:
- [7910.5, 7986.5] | 21.8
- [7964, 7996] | 19.4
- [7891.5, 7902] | 23.3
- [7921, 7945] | 21.8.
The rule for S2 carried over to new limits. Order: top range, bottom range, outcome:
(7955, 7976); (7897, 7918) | 0.96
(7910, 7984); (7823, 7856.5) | 1.02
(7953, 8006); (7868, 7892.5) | 0.91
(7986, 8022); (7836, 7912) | 0.91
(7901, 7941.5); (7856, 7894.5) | 1.00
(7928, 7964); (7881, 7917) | 0.95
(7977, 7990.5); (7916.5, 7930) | 0.81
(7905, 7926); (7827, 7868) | 1.07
